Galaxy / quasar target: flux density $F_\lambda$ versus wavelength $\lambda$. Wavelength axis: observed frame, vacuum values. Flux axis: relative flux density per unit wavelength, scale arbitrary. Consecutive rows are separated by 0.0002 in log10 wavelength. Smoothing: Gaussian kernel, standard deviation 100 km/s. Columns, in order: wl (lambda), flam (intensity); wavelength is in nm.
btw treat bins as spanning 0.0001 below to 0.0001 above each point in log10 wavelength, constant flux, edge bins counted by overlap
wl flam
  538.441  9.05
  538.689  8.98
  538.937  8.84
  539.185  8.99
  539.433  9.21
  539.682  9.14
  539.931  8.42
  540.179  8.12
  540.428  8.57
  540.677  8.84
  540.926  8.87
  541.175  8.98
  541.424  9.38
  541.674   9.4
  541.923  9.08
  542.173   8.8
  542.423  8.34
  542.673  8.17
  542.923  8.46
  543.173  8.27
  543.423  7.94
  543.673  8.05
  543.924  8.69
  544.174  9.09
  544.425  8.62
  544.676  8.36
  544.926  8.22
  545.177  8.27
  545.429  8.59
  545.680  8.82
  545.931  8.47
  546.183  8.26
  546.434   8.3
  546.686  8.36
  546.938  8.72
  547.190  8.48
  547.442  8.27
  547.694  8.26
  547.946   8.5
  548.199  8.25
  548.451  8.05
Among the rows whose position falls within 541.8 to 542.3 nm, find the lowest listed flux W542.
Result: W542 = 8.8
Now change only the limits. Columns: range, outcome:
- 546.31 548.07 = 8.26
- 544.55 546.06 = 8.22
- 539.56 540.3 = 8.12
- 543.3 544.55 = 7.94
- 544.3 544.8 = 8.36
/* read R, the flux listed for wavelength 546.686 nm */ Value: 8.36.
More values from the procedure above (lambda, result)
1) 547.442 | 8.27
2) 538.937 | 8.84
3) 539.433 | 9.21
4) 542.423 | 8.34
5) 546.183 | 8.26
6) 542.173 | 8.8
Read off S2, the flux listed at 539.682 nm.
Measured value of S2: 9.14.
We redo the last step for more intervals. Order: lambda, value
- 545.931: 8.47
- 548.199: 8.25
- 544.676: 8.36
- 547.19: 8.48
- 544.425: 8.62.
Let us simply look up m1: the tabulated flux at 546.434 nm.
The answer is 8.3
